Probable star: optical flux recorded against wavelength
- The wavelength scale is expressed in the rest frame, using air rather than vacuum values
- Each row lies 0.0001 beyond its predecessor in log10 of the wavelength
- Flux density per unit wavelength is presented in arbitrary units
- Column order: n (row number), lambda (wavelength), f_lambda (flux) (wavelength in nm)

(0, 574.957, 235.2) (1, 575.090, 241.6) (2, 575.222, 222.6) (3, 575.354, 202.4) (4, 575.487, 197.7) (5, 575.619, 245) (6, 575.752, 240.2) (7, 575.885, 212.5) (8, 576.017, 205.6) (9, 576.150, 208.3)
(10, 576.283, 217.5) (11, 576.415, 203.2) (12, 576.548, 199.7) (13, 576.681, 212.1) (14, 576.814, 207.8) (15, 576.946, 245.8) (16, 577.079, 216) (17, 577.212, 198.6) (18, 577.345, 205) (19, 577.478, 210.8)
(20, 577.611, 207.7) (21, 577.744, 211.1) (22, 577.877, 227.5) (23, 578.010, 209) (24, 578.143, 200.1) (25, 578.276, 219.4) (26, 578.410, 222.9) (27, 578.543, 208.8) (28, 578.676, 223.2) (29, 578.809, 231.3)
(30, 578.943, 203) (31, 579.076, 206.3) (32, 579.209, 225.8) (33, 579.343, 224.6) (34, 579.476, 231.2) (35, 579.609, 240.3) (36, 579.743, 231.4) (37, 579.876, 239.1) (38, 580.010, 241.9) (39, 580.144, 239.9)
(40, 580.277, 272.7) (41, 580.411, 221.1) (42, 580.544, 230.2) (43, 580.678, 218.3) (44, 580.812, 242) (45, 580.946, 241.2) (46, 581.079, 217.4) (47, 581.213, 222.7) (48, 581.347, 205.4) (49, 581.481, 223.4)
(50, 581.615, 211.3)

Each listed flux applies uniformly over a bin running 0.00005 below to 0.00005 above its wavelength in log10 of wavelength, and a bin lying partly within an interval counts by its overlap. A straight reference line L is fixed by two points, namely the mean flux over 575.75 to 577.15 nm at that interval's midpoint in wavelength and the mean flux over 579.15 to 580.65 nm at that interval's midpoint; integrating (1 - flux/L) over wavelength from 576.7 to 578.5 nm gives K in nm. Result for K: 0.061 nm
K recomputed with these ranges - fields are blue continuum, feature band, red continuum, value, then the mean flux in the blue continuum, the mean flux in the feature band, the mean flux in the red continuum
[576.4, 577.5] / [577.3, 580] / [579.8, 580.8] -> 0.06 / 211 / 220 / 238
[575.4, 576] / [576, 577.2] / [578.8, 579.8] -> 0.05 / 222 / 213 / 224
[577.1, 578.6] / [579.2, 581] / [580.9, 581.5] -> -0.15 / 211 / 236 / 221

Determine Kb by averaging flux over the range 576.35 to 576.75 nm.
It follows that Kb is 205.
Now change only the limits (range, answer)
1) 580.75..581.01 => 241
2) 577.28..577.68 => 208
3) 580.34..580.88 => 228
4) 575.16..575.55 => 207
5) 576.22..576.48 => 211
